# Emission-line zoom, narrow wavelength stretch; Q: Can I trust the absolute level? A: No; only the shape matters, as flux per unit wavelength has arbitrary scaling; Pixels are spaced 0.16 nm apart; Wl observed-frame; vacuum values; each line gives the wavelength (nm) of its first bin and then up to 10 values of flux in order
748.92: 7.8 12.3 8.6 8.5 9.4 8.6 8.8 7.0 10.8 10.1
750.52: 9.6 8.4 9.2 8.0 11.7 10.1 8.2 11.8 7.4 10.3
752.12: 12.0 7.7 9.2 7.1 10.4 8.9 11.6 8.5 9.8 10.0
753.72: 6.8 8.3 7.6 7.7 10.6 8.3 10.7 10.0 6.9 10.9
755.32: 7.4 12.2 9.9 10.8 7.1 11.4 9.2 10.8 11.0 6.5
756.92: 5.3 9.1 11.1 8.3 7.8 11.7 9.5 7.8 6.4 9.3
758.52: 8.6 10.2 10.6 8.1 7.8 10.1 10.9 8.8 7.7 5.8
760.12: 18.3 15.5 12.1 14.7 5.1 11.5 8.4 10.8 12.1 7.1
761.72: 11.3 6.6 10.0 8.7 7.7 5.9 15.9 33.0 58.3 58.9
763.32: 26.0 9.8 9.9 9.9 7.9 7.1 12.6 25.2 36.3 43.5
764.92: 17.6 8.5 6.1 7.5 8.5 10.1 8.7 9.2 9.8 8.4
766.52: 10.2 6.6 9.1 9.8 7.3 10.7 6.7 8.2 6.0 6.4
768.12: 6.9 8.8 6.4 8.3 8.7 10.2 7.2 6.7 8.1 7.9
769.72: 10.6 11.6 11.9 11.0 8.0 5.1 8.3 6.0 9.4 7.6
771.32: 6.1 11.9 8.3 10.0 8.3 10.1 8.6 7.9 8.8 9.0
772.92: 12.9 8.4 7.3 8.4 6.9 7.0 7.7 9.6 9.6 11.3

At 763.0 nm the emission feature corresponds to [S II]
